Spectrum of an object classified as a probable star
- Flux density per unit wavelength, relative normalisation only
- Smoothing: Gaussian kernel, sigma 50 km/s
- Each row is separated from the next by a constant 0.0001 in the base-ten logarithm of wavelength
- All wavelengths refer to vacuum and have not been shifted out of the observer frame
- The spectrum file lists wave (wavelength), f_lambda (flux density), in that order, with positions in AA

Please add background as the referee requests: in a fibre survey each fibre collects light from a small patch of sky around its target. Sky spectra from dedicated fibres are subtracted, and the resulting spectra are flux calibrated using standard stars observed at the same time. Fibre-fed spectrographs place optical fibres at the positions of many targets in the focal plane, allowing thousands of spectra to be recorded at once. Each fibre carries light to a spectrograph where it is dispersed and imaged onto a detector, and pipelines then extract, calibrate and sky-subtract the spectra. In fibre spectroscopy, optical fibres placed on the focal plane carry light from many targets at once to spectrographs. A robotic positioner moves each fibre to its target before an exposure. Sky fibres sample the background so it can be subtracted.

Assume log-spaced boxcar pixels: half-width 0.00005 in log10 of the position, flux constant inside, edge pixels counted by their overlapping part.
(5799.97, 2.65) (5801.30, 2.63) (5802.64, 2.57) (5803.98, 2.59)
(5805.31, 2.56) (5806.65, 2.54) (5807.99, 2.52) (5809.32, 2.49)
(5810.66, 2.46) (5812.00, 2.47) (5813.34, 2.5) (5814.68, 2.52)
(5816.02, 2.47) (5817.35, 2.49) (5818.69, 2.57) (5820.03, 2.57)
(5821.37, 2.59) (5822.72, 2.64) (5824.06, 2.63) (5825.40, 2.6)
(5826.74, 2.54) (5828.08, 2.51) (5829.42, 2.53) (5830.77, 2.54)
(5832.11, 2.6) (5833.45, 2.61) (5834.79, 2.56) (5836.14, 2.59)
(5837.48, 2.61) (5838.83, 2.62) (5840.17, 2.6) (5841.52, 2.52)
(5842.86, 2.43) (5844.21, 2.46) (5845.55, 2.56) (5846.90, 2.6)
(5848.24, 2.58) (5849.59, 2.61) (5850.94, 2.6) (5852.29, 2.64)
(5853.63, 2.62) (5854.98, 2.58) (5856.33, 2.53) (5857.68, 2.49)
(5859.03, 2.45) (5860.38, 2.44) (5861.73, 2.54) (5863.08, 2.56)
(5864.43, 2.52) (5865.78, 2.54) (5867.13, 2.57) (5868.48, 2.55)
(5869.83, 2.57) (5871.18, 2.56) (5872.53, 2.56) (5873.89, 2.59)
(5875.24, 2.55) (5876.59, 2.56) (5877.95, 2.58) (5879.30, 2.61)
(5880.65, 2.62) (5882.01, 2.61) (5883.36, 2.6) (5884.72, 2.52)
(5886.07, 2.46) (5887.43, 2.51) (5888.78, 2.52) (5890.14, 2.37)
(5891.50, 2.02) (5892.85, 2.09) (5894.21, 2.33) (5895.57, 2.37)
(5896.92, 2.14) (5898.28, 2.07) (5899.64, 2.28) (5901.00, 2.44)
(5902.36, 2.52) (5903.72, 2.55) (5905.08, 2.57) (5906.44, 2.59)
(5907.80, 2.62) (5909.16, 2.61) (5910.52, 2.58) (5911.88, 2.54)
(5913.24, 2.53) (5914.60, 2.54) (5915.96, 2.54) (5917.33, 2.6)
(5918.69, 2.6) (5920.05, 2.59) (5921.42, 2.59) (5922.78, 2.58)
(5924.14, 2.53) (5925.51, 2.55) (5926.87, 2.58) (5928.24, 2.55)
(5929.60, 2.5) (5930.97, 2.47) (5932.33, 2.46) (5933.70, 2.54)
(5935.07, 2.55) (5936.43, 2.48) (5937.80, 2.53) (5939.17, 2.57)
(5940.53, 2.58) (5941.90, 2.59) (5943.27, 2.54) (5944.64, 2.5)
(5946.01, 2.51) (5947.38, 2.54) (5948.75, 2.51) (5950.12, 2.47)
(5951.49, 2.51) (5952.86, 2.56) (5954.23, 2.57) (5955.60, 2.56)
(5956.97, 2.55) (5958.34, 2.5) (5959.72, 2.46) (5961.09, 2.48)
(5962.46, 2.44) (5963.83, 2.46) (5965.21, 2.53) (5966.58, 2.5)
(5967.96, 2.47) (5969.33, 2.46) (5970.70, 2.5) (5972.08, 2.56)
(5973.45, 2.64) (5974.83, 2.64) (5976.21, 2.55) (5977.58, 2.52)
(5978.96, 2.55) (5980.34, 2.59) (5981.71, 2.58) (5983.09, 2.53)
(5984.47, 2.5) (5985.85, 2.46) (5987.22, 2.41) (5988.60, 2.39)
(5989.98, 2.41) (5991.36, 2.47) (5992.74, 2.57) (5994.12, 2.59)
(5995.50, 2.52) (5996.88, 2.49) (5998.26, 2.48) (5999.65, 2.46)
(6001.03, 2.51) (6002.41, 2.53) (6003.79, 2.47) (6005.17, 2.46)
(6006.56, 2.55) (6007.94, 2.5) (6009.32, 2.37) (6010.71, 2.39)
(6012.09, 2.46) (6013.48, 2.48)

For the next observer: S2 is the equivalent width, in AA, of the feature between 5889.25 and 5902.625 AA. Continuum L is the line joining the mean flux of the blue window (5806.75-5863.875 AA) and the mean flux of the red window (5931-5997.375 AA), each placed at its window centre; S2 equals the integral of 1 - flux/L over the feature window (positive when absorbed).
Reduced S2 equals 1.5 AA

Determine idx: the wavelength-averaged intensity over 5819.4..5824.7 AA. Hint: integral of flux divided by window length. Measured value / 2.6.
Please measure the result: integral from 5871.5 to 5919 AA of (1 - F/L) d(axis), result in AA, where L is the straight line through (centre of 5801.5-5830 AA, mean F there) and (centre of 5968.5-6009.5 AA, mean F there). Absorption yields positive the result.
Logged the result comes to 0.9 AA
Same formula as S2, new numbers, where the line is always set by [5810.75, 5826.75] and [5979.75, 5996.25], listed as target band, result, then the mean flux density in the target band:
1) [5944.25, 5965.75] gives 0.0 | 2.51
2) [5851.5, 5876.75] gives -0.1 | 2.55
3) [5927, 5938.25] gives 0.0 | 2.51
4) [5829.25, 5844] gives -0.1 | 2.56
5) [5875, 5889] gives -0.2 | 2.56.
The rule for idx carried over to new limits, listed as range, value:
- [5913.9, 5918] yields 2.56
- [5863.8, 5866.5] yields 2.53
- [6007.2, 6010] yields 2.44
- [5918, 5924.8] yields 2.58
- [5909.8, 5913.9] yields 2.55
